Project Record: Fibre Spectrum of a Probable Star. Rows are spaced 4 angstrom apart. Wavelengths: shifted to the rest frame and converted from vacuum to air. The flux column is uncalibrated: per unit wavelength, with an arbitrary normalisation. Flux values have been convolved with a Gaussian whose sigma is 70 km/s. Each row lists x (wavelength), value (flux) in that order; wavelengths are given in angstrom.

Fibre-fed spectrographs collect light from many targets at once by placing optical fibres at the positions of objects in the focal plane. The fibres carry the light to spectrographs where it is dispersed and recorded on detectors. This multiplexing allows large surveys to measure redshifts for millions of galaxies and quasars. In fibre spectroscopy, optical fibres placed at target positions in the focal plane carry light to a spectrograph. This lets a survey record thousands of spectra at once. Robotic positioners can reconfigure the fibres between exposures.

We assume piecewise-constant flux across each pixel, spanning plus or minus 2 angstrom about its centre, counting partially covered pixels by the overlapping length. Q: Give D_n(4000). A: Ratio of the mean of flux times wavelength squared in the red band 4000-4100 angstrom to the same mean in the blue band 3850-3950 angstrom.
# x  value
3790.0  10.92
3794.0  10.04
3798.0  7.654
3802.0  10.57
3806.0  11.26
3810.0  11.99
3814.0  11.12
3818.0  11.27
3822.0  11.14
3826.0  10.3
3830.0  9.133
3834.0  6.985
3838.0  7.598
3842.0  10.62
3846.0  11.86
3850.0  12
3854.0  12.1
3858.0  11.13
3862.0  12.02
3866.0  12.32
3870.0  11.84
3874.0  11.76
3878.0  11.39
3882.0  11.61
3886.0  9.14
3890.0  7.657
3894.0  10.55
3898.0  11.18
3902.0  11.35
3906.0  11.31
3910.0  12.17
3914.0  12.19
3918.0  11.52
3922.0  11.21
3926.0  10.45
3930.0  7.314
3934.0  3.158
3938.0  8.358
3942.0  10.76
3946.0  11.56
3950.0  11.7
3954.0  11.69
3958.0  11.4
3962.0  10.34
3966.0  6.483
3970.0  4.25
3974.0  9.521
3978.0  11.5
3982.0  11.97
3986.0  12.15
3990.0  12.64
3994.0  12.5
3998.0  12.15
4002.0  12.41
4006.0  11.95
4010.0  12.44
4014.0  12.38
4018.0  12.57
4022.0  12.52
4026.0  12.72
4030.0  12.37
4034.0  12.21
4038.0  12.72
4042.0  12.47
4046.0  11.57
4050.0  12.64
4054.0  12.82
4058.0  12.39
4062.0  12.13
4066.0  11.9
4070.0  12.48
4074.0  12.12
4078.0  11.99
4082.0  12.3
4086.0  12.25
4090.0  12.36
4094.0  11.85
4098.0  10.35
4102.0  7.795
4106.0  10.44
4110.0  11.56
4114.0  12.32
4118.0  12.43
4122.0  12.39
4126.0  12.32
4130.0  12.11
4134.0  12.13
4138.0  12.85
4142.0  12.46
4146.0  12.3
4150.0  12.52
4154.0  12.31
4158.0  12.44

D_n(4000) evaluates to 1.2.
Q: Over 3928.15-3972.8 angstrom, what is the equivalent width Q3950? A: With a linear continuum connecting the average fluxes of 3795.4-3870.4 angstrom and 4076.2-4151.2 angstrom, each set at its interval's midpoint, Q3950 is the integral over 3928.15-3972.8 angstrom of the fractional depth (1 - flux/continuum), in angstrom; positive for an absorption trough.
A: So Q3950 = 9.2 angstrom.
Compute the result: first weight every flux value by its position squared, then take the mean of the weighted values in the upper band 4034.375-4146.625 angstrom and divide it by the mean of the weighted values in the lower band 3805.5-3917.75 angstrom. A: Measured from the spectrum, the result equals 1.23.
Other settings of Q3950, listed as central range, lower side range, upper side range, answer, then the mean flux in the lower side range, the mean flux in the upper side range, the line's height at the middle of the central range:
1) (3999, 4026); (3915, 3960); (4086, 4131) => -4.5 angstrom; 9.97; 11.5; 10.6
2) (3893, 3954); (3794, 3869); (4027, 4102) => 4.5 angstrom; 10.6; 12.1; 11.2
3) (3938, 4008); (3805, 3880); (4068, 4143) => 3.5 angstrom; 10.9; 11.8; 11.4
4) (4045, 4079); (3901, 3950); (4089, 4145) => -3.1 angstrom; 10.2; 11.7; 11.2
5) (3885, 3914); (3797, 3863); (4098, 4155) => 0.5 angstrom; 10.5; 11.8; 10.8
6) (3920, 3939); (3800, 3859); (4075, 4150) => 5.1 angstrom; 10.6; 11.8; 11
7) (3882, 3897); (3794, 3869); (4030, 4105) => 1.8 angstrom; 10.6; 11.9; 10.9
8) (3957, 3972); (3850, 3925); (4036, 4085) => 4.9 angstrom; 11.3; 12.3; 11.7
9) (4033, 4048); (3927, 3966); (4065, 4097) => -1.2 angstrom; 9.45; 12.1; 11.3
